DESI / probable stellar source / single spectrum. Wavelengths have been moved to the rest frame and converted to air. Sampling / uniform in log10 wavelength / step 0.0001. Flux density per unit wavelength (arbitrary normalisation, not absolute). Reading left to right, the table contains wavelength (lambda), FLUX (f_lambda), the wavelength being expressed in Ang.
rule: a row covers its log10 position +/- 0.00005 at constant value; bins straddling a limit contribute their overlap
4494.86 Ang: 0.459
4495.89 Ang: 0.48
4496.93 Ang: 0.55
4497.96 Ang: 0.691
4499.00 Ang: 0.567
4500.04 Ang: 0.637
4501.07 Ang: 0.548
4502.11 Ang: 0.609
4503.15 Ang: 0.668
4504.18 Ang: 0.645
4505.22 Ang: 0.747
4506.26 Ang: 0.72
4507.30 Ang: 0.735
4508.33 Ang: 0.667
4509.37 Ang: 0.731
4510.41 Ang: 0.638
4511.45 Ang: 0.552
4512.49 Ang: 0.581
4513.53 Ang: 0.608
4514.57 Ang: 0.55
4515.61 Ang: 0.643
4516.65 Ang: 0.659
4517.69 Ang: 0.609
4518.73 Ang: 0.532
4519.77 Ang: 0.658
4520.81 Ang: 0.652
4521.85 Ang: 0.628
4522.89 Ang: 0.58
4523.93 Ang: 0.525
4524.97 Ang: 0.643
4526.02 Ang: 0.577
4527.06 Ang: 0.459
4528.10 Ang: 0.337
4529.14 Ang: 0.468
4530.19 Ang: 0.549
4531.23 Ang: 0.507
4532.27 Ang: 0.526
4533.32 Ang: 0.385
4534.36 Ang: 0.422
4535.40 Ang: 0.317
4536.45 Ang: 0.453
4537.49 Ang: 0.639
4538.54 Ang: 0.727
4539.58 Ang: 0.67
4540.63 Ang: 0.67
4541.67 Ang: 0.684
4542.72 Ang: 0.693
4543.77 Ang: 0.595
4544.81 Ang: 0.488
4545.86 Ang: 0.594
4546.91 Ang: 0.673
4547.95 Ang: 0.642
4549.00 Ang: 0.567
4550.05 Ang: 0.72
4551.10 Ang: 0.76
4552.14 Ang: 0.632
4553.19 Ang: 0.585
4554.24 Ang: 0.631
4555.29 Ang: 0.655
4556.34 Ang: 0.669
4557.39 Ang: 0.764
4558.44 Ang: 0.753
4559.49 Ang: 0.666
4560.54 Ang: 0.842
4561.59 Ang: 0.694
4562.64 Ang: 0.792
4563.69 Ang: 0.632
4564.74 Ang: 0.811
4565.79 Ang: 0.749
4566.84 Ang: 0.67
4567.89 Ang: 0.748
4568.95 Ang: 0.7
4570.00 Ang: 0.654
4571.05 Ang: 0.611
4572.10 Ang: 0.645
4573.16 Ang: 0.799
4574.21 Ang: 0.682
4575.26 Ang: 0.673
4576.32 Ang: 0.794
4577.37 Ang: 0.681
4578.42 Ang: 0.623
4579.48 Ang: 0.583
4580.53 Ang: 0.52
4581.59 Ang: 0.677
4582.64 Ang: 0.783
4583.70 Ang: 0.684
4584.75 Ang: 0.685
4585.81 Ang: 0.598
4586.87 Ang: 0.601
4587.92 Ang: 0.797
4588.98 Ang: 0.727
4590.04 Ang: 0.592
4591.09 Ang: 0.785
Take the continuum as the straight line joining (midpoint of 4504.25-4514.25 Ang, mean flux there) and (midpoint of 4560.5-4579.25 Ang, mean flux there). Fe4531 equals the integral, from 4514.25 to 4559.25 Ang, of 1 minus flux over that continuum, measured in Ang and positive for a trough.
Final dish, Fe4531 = 5.8 Ang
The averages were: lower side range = 0.661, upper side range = 0.706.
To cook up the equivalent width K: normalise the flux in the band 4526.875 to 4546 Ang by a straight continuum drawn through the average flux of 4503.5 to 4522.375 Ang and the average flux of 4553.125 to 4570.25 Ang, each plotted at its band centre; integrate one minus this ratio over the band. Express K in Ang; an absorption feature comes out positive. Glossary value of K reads 4.0 Ang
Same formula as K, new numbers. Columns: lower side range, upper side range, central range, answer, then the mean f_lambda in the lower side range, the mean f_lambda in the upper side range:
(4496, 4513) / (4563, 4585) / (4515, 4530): 1.9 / 0.639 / 0.687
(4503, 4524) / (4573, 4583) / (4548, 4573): -1.1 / 0.637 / 0.676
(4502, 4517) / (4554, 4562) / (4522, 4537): 4.2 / 0.651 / 0.712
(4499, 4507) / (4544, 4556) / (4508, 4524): 0.7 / 0.65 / 0.631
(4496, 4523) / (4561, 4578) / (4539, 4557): 1.0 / 0.629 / 0.709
